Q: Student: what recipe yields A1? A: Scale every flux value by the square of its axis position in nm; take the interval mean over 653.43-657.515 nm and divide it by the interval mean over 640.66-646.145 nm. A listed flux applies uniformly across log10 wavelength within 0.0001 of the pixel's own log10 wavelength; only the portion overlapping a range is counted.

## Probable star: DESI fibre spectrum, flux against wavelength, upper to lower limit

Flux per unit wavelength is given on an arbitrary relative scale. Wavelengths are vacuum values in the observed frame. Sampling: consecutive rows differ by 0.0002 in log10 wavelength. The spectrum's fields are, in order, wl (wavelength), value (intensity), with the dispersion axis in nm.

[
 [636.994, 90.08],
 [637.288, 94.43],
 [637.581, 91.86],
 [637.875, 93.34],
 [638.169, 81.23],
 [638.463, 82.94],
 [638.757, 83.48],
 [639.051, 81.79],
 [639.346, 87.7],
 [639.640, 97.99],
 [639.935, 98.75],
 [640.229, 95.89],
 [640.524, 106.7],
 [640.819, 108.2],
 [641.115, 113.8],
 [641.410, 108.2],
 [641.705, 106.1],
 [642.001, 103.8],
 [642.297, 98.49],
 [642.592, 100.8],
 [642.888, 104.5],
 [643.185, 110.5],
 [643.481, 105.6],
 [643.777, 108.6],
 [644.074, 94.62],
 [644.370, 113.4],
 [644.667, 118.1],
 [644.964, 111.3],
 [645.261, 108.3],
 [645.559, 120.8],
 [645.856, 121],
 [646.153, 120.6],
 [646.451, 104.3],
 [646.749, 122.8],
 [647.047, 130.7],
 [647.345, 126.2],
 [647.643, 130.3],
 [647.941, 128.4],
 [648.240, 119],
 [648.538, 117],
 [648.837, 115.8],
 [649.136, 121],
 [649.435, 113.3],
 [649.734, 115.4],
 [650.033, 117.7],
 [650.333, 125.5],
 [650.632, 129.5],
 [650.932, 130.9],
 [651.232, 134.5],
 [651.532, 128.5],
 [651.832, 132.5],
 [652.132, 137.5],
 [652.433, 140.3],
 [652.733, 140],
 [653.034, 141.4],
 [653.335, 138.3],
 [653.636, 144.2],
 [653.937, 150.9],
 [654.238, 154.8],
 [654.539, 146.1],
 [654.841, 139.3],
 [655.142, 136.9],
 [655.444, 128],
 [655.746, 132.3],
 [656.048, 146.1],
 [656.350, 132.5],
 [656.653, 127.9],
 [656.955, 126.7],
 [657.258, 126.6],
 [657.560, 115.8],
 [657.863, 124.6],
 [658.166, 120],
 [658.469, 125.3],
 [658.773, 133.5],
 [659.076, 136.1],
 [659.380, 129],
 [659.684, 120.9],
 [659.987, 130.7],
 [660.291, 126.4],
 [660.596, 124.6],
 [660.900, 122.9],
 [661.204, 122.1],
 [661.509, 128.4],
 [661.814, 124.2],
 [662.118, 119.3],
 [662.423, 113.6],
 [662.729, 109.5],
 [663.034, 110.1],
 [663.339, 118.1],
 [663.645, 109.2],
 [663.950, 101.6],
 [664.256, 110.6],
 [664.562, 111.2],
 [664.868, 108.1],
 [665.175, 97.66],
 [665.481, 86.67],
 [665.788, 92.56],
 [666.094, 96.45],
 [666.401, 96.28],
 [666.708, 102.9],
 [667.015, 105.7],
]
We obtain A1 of 1.31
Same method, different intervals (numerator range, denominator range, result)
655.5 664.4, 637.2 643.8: 1.33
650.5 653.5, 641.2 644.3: 1.33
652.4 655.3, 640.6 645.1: 1.39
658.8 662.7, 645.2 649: 1.08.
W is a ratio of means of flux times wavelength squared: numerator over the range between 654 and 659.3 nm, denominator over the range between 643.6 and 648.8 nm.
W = 1.2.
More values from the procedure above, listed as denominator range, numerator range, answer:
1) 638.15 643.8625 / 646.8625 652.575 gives 1.30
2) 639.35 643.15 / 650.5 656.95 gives 1.38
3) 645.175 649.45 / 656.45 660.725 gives 1.09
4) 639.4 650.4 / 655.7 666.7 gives 1.10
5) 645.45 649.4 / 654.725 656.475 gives 1.15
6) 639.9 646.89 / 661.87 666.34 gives 1.04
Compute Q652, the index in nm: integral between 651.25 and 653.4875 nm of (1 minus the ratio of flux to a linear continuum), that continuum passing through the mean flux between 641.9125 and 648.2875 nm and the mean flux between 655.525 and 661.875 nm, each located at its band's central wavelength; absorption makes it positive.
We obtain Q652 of -0.29 nm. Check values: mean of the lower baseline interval 114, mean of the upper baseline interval 127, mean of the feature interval 137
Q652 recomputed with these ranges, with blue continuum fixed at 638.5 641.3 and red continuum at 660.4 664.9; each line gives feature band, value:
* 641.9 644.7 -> -0.16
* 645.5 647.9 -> -0.47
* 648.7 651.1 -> -0.37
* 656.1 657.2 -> -0.19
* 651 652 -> -0.24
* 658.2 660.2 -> -0.28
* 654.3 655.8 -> -0.39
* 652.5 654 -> -0.48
